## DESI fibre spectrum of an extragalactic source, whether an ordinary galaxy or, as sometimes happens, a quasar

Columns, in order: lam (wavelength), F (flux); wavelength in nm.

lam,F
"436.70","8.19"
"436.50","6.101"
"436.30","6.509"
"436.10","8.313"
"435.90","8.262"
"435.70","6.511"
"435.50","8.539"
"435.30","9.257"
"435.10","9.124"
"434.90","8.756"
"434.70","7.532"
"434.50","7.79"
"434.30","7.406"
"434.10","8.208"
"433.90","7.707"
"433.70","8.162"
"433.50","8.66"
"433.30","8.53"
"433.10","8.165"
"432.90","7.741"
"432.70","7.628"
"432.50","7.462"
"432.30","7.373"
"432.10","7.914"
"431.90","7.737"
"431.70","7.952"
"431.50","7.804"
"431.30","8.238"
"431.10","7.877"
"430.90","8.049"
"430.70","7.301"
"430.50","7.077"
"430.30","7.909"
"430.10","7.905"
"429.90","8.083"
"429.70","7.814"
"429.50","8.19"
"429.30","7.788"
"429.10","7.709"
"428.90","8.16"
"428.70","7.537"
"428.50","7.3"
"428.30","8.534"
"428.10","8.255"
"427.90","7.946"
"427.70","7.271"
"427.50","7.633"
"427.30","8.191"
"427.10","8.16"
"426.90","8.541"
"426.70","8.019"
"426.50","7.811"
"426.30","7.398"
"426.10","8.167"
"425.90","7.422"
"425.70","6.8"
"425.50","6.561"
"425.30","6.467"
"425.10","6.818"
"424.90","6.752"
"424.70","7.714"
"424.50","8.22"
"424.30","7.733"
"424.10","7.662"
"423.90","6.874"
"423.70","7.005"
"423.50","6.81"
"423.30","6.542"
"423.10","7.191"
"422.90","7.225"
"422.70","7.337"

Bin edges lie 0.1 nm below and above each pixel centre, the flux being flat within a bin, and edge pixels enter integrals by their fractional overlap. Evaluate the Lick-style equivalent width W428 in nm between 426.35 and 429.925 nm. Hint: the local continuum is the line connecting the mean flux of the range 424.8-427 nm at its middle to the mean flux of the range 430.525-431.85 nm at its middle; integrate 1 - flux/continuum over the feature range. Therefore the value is -0.184 nm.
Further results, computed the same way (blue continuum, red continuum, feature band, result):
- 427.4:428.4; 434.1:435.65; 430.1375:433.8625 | 0.12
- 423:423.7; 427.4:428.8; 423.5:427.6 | -0.10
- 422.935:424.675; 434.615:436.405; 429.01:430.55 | -0.03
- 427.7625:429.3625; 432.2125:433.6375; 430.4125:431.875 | 0.03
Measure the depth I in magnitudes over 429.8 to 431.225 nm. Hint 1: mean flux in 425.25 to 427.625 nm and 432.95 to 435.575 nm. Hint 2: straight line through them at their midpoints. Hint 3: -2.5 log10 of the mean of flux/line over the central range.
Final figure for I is 0.03 mag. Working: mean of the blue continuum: 7.62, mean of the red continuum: 8.28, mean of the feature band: 7.75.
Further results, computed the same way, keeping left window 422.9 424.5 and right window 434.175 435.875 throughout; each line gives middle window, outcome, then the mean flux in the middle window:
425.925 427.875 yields -0.06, 7.89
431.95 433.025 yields 0.04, 7.64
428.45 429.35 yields -0.01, 7.72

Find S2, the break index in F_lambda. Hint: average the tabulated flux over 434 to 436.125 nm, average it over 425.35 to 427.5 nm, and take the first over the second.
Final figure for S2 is 1.1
